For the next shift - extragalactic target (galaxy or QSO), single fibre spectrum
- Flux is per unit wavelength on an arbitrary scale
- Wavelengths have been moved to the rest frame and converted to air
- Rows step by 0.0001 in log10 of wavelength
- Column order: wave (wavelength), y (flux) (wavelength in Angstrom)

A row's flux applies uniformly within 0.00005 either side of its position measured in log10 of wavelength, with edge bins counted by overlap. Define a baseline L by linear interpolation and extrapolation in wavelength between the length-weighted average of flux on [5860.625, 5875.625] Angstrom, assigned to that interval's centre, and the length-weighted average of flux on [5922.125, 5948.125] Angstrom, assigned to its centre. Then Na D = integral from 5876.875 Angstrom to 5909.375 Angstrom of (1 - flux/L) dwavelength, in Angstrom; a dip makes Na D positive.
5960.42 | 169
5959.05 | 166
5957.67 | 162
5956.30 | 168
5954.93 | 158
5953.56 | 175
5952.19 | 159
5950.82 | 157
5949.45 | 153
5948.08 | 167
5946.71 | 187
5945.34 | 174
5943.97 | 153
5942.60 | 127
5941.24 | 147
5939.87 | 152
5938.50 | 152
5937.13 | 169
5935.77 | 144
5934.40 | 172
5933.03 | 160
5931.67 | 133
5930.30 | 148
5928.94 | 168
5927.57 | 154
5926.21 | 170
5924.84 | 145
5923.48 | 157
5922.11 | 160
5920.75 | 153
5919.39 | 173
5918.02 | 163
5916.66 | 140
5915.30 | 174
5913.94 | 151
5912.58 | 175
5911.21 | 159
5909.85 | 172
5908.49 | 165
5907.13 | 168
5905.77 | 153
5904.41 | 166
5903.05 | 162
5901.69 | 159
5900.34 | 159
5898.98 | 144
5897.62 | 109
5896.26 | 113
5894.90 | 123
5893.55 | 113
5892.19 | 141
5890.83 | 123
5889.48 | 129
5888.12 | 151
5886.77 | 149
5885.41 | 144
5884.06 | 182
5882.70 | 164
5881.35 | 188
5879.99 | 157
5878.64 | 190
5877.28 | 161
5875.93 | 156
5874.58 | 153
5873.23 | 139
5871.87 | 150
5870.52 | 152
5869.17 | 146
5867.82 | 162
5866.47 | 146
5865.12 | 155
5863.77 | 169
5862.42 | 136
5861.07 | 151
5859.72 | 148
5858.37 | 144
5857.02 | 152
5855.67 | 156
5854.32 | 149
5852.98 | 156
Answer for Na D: 0.5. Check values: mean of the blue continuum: 151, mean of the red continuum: 157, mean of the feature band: 151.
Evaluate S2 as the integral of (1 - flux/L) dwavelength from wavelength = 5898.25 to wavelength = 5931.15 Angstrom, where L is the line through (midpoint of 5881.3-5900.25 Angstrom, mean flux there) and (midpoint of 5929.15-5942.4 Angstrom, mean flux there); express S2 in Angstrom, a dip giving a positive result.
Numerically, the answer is -2.9 Angstrom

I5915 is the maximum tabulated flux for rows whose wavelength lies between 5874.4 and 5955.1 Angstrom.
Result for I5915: 190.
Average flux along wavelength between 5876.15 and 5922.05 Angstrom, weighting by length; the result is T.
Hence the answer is 154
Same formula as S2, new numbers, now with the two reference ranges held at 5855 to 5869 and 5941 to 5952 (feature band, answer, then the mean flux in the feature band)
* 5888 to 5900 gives 2.1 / 127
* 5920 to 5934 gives 0.2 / 155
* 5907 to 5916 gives -0.6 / 166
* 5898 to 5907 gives -0.1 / 156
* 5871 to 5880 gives -0.3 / 158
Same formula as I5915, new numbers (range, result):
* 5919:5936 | 173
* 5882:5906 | 182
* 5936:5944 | 169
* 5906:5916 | 175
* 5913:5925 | 174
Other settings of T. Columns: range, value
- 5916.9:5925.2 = 158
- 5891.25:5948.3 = 154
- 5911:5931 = 159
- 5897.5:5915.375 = 159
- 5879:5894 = 151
